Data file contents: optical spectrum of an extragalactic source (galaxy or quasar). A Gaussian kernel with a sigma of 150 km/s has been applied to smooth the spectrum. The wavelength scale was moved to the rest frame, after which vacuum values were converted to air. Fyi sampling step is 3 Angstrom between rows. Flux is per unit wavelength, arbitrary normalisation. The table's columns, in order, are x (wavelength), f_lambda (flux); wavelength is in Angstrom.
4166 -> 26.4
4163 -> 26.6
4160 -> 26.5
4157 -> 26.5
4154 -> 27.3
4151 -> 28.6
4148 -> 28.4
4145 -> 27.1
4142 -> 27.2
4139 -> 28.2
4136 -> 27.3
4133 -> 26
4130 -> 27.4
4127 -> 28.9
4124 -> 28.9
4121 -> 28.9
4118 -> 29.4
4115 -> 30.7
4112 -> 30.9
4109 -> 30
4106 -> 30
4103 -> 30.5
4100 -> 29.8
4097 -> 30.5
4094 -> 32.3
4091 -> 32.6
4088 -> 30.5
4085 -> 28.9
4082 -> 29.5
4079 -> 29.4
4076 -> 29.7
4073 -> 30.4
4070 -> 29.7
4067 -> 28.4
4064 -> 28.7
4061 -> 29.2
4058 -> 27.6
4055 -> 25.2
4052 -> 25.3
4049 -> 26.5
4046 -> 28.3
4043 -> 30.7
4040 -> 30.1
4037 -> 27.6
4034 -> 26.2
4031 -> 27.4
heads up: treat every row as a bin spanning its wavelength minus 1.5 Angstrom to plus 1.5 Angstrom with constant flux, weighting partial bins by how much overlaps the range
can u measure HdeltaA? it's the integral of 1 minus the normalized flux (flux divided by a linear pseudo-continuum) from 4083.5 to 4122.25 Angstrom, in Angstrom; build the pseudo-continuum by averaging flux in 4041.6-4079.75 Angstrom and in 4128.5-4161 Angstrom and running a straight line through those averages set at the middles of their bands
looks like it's -3.54 Angstrom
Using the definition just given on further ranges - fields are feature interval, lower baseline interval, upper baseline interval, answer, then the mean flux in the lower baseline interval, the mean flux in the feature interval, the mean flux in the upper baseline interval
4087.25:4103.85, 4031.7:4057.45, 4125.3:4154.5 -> -2.11 Angstrom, 27.5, 31.1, 27.7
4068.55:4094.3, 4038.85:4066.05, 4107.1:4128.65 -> -1.38 Angstrom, 27.9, 30.2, 29.7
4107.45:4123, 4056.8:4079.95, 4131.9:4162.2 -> -1.05 Angstrom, 29.2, 29.9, 27.3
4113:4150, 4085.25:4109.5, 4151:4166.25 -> 0.43 Angstrom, 30.7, 28.2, 26.9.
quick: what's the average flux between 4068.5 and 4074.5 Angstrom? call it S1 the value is 30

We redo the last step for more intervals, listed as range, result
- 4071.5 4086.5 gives 29.6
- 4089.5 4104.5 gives 31.1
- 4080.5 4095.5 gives 30.8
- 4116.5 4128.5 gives 29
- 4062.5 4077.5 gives 29.4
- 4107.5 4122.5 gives 30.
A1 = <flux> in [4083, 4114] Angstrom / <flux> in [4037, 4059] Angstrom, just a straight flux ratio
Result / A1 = 1.1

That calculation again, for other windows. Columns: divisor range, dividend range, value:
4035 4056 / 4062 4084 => 1.06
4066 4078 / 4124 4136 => 0.93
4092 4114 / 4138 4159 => 0.90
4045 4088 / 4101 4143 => 1.02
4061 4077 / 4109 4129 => 1.01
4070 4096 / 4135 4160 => 0.91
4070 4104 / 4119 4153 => 0.92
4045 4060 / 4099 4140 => 1.09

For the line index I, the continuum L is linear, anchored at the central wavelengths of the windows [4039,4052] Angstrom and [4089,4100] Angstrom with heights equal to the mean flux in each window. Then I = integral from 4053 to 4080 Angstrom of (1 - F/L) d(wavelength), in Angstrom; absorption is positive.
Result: 1.0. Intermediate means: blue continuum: 28.4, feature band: 28.6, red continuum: 31.5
